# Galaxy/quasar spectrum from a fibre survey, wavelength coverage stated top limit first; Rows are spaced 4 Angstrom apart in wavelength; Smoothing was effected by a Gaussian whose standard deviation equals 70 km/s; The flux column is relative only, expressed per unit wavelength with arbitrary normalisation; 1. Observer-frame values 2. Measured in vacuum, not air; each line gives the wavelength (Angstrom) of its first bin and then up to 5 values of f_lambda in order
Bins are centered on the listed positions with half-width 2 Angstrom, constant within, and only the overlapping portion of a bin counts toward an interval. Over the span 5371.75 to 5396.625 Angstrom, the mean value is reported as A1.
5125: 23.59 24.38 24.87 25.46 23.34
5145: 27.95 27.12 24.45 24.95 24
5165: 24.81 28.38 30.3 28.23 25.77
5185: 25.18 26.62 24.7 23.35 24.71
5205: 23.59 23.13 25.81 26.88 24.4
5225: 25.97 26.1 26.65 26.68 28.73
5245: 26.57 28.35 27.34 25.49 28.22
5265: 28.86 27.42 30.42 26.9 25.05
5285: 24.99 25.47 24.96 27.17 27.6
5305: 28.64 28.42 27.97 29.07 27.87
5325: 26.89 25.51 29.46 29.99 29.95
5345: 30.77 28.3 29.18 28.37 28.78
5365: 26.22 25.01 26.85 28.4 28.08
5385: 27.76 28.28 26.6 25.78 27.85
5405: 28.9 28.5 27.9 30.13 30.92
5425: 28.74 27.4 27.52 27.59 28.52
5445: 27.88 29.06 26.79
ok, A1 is 27.6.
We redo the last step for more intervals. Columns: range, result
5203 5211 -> 23.4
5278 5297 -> 25.4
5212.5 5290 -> 26.9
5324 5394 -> 28.1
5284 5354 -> 27.9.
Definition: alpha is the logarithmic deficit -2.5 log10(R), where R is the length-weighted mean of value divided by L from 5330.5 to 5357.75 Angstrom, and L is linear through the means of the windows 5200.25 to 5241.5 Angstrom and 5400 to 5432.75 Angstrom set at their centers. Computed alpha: -0.069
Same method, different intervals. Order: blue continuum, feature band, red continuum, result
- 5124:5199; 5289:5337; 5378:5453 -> -0.02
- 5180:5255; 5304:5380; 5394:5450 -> -0.03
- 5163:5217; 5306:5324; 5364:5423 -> -0.05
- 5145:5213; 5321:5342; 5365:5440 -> -0.04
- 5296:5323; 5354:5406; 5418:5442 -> 0.04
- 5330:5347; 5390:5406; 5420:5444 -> 0.06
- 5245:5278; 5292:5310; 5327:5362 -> 0.04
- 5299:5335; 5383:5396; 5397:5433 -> 0.04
